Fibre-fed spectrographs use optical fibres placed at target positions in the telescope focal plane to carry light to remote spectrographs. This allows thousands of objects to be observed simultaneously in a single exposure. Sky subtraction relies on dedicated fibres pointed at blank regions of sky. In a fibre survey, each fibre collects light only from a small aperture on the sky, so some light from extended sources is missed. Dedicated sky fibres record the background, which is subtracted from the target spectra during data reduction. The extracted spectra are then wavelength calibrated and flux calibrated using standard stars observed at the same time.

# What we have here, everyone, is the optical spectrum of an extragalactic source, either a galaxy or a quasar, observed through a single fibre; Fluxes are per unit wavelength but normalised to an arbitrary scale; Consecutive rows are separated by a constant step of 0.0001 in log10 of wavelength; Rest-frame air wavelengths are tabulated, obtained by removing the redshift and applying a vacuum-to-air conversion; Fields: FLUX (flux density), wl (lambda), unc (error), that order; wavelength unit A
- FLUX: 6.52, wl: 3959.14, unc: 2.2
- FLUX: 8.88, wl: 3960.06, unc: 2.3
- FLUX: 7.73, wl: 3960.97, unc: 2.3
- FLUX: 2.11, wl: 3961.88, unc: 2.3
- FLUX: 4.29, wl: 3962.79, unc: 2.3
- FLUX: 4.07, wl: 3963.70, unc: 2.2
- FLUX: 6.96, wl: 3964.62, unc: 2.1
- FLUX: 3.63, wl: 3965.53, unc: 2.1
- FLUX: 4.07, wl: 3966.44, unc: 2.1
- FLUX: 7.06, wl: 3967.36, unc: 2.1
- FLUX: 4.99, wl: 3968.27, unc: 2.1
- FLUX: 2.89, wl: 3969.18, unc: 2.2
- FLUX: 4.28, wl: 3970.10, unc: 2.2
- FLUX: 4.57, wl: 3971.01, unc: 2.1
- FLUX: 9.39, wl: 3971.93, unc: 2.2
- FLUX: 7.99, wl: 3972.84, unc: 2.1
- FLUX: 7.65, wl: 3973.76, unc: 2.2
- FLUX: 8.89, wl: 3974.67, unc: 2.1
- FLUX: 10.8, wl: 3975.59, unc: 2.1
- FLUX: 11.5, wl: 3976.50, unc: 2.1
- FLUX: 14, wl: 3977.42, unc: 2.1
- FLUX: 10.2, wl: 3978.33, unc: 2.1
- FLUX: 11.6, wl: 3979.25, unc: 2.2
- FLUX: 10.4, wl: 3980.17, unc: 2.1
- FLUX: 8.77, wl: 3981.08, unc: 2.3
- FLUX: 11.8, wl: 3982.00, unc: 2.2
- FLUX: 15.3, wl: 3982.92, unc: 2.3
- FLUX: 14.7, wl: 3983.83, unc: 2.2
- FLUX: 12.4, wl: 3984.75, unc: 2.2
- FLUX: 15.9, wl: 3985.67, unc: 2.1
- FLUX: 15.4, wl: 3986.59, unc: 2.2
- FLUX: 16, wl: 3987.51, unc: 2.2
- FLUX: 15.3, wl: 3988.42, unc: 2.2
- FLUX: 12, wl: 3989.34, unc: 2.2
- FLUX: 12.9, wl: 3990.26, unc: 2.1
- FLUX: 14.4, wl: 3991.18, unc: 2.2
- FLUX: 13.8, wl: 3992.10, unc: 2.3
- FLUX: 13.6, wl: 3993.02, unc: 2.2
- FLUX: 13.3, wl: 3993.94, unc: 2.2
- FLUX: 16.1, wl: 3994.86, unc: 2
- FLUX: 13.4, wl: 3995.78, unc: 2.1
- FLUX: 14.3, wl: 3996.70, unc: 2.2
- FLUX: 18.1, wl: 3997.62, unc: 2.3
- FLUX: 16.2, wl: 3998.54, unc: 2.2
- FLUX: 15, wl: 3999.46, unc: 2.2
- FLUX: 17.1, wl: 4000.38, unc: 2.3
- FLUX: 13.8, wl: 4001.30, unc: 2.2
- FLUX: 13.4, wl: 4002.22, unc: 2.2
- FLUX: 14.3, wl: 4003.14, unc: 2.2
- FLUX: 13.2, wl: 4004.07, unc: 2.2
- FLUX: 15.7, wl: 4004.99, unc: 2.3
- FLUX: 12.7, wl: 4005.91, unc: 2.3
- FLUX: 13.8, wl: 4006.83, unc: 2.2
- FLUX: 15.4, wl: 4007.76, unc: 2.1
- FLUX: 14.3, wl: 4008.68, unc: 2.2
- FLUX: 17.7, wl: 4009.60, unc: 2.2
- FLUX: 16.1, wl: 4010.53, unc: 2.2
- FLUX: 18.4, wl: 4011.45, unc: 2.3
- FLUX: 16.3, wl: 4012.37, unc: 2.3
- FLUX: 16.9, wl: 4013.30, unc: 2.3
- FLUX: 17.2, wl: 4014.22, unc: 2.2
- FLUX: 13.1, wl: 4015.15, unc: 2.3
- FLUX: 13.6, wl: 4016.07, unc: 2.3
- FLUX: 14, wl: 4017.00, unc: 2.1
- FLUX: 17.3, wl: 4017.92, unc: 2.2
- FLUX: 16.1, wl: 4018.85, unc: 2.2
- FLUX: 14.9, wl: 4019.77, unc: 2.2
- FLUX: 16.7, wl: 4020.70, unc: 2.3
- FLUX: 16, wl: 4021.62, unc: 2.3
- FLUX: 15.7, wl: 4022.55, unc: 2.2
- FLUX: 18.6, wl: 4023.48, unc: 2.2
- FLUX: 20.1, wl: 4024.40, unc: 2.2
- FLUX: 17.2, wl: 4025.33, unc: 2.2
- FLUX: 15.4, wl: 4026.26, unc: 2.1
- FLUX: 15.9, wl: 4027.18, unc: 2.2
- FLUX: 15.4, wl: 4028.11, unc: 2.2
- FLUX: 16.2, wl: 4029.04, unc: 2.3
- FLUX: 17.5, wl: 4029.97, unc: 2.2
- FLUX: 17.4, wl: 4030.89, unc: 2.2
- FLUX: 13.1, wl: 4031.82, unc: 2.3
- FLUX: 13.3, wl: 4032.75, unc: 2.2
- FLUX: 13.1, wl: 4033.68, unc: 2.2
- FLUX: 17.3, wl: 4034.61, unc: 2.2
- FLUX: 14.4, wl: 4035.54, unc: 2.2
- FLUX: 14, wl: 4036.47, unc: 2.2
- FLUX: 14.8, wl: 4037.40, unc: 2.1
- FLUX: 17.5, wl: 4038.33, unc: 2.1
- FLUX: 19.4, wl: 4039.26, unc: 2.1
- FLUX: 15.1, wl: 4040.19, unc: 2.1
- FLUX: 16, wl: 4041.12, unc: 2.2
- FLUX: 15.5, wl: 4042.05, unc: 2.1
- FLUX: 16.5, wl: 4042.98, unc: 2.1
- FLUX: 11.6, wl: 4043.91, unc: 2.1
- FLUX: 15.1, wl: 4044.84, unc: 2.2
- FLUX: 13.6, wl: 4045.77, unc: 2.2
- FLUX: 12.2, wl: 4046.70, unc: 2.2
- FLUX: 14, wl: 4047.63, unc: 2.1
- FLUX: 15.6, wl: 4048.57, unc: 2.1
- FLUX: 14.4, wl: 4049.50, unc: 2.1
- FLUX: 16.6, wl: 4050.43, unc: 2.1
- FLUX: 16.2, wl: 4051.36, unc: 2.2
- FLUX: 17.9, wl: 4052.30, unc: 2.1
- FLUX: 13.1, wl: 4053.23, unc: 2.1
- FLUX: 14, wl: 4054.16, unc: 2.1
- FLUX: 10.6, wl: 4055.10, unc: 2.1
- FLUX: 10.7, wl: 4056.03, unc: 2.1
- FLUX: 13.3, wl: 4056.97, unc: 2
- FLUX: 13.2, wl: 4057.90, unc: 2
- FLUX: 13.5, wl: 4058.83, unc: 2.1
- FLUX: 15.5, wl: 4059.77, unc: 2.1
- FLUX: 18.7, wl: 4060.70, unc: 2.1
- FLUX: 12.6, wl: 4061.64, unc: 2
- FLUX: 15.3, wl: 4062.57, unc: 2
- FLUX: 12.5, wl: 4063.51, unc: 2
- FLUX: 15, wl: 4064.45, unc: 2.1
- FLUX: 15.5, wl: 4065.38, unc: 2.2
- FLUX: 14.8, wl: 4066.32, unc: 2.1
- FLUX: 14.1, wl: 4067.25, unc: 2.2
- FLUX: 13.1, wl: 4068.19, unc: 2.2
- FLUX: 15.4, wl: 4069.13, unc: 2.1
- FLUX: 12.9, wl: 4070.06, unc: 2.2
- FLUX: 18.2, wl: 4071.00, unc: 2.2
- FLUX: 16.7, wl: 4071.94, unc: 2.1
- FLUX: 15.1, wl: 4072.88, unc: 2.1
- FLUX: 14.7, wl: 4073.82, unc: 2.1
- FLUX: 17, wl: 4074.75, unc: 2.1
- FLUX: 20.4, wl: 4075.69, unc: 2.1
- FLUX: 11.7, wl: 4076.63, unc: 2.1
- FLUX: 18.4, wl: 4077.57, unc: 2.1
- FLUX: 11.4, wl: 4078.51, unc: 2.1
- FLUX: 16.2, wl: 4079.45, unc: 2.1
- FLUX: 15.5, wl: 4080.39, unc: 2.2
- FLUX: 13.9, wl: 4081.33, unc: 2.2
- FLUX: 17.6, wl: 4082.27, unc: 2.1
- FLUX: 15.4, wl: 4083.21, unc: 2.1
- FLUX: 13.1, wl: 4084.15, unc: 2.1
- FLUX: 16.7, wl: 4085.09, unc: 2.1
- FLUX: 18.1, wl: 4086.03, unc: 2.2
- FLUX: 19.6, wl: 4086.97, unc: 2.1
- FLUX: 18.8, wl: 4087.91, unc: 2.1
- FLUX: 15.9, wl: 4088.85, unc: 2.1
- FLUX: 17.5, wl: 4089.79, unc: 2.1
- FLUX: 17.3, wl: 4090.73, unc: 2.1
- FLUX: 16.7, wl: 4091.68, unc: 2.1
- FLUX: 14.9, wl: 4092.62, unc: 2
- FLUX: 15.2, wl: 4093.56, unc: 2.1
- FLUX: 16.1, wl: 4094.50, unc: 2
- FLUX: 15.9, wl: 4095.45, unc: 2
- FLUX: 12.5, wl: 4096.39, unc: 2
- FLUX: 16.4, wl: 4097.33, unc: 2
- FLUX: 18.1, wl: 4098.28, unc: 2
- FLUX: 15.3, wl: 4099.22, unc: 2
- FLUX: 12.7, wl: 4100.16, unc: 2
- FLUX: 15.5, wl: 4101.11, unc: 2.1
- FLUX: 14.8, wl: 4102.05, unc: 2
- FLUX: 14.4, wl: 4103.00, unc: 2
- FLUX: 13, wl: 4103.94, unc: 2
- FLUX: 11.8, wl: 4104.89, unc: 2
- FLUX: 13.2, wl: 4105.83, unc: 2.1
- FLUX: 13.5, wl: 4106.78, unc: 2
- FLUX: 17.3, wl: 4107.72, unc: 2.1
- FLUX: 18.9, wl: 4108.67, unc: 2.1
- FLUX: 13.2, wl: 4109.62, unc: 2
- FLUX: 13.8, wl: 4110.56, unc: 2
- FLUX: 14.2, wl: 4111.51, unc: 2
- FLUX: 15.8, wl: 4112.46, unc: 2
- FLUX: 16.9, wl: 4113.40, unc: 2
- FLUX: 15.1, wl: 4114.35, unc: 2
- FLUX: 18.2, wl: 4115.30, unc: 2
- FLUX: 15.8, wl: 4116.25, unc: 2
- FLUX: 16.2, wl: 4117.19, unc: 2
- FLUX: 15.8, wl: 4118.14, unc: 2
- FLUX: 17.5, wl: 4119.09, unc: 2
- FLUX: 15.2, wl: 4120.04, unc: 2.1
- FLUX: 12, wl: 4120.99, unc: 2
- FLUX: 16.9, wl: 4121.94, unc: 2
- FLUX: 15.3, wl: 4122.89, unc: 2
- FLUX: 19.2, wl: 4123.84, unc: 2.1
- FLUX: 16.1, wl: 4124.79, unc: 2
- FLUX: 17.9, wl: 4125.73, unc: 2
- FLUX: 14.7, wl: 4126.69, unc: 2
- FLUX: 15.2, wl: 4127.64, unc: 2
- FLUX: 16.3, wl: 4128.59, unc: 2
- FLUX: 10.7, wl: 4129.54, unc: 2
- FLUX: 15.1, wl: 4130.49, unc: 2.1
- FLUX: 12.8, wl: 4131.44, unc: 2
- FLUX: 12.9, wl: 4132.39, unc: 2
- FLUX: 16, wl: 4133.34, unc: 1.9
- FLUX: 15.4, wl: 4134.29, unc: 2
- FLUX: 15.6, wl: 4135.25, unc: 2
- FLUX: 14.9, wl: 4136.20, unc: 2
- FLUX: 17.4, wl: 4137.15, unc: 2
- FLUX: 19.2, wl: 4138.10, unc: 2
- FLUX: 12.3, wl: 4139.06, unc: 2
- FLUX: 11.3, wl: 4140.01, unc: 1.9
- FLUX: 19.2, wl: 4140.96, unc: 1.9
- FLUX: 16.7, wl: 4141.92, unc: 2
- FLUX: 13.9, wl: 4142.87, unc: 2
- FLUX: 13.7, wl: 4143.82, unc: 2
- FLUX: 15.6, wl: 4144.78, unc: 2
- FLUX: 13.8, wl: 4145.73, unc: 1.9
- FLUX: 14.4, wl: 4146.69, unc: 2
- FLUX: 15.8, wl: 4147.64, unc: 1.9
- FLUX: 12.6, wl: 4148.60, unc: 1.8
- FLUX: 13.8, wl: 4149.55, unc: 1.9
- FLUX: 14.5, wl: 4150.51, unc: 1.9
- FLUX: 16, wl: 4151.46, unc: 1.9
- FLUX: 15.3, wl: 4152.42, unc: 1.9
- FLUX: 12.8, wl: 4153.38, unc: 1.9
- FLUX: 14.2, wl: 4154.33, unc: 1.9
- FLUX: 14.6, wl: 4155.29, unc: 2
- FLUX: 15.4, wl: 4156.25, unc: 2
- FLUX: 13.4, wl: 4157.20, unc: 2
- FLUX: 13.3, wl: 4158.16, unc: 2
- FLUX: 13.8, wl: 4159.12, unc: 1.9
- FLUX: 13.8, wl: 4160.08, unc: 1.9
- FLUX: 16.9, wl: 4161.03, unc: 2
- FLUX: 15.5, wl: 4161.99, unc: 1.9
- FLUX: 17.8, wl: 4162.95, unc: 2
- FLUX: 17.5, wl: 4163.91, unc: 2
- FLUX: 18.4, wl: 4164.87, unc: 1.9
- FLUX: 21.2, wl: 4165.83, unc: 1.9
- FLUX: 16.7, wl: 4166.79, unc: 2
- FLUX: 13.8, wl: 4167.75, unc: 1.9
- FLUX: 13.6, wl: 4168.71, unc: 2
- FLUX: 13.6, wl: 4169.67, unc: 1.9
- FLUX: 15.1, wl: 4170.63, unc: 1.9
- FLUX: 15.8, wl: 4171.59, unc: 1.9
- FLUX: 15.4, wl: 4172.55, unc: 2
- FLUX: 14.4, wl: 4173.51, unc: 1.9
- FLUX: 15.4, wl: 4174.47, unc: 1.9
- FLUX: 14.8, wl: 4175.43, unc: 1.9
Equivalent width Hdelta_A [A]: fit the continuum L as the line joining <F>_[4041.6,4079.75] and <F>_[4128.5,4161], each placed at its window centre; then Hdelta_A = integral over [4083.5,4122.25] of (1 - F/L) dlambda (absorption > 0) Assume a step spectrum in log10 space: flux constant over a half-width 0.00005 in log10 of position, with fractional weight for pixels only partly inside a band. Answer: -2.48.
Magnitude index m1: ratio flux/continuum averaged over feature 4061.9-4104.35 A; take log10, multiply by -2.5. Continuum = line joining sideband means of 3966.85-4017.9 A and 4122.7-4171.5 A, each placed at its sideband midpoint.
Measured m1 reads -0.09 mag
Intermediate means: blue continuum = 13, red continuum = 15.2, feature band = 15.5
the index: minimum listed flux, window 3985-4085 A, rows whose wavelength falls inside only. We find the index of 10.6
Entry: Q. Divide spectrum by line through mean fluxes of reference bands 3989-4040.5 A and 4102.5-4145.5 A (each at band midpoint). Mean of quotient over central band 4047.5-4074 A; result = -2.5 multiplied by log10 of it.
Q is 0.05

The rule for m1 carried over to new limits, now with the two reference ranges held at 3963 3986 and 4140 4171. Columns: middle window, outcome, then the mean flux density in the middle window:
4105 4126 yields -0.15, 15.7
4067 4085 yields -0.23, 15.3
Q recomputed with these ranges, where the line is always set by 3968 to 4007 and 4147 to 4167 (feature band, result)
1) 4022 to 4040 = -0.22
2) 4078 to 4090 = -0.15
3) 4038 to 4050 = -0.13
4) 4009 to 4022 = -0.24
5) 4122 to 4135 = -0.03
